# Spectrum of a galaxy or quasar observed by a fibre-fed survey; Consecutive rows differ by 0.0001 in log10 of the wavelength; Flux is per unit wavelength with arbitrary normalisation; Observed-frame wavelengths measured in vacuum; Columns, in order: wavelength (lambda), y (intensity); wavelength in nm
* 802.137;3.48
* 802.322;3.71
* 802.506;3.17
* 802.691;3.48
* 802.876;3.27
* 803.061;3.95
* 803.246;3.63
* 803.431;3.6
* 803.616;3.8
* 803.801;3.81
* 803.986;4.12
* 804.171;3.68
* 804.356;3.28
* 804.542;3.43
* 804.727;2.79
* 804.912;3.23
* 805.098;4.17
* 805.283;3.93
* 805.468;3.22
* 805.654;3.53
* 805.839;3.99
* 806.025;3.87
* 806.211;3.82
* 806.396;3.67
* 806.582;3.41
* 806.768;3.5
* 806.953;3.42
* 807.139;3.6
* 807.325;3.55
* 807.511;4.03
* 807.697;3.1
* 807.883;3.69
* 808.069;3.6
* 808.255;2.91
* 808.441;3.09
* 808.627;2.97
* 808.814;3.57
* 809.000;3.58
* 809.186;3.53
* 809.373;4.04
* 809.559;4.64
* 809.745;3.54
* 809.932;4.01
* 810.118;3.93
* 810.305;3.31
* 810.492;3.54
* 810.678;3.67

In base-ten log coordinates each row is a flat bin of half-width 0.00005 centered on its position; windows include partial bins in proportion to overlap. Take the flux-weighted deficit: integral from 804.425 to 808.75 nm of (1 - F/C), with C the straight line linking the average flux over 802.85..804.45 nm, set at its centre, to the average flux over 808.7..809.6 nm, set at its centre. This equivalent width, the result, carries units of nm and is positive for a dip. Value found 0.293 nm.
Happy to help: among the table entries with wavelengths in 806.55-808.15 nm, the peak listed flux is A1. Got 4.03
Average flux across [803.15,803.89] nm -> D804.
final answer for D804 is 3.71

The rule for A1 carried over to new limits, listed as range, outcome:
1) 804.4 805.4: 4.17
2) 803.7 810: 4.64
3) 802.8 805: 4.12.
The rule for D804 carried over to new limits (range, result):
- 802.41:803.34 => 3.5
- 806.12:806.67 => 3.64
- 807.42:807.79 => 3.56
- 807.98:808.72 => 3.14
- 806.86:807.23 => 3.52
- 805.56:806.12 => 3.79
